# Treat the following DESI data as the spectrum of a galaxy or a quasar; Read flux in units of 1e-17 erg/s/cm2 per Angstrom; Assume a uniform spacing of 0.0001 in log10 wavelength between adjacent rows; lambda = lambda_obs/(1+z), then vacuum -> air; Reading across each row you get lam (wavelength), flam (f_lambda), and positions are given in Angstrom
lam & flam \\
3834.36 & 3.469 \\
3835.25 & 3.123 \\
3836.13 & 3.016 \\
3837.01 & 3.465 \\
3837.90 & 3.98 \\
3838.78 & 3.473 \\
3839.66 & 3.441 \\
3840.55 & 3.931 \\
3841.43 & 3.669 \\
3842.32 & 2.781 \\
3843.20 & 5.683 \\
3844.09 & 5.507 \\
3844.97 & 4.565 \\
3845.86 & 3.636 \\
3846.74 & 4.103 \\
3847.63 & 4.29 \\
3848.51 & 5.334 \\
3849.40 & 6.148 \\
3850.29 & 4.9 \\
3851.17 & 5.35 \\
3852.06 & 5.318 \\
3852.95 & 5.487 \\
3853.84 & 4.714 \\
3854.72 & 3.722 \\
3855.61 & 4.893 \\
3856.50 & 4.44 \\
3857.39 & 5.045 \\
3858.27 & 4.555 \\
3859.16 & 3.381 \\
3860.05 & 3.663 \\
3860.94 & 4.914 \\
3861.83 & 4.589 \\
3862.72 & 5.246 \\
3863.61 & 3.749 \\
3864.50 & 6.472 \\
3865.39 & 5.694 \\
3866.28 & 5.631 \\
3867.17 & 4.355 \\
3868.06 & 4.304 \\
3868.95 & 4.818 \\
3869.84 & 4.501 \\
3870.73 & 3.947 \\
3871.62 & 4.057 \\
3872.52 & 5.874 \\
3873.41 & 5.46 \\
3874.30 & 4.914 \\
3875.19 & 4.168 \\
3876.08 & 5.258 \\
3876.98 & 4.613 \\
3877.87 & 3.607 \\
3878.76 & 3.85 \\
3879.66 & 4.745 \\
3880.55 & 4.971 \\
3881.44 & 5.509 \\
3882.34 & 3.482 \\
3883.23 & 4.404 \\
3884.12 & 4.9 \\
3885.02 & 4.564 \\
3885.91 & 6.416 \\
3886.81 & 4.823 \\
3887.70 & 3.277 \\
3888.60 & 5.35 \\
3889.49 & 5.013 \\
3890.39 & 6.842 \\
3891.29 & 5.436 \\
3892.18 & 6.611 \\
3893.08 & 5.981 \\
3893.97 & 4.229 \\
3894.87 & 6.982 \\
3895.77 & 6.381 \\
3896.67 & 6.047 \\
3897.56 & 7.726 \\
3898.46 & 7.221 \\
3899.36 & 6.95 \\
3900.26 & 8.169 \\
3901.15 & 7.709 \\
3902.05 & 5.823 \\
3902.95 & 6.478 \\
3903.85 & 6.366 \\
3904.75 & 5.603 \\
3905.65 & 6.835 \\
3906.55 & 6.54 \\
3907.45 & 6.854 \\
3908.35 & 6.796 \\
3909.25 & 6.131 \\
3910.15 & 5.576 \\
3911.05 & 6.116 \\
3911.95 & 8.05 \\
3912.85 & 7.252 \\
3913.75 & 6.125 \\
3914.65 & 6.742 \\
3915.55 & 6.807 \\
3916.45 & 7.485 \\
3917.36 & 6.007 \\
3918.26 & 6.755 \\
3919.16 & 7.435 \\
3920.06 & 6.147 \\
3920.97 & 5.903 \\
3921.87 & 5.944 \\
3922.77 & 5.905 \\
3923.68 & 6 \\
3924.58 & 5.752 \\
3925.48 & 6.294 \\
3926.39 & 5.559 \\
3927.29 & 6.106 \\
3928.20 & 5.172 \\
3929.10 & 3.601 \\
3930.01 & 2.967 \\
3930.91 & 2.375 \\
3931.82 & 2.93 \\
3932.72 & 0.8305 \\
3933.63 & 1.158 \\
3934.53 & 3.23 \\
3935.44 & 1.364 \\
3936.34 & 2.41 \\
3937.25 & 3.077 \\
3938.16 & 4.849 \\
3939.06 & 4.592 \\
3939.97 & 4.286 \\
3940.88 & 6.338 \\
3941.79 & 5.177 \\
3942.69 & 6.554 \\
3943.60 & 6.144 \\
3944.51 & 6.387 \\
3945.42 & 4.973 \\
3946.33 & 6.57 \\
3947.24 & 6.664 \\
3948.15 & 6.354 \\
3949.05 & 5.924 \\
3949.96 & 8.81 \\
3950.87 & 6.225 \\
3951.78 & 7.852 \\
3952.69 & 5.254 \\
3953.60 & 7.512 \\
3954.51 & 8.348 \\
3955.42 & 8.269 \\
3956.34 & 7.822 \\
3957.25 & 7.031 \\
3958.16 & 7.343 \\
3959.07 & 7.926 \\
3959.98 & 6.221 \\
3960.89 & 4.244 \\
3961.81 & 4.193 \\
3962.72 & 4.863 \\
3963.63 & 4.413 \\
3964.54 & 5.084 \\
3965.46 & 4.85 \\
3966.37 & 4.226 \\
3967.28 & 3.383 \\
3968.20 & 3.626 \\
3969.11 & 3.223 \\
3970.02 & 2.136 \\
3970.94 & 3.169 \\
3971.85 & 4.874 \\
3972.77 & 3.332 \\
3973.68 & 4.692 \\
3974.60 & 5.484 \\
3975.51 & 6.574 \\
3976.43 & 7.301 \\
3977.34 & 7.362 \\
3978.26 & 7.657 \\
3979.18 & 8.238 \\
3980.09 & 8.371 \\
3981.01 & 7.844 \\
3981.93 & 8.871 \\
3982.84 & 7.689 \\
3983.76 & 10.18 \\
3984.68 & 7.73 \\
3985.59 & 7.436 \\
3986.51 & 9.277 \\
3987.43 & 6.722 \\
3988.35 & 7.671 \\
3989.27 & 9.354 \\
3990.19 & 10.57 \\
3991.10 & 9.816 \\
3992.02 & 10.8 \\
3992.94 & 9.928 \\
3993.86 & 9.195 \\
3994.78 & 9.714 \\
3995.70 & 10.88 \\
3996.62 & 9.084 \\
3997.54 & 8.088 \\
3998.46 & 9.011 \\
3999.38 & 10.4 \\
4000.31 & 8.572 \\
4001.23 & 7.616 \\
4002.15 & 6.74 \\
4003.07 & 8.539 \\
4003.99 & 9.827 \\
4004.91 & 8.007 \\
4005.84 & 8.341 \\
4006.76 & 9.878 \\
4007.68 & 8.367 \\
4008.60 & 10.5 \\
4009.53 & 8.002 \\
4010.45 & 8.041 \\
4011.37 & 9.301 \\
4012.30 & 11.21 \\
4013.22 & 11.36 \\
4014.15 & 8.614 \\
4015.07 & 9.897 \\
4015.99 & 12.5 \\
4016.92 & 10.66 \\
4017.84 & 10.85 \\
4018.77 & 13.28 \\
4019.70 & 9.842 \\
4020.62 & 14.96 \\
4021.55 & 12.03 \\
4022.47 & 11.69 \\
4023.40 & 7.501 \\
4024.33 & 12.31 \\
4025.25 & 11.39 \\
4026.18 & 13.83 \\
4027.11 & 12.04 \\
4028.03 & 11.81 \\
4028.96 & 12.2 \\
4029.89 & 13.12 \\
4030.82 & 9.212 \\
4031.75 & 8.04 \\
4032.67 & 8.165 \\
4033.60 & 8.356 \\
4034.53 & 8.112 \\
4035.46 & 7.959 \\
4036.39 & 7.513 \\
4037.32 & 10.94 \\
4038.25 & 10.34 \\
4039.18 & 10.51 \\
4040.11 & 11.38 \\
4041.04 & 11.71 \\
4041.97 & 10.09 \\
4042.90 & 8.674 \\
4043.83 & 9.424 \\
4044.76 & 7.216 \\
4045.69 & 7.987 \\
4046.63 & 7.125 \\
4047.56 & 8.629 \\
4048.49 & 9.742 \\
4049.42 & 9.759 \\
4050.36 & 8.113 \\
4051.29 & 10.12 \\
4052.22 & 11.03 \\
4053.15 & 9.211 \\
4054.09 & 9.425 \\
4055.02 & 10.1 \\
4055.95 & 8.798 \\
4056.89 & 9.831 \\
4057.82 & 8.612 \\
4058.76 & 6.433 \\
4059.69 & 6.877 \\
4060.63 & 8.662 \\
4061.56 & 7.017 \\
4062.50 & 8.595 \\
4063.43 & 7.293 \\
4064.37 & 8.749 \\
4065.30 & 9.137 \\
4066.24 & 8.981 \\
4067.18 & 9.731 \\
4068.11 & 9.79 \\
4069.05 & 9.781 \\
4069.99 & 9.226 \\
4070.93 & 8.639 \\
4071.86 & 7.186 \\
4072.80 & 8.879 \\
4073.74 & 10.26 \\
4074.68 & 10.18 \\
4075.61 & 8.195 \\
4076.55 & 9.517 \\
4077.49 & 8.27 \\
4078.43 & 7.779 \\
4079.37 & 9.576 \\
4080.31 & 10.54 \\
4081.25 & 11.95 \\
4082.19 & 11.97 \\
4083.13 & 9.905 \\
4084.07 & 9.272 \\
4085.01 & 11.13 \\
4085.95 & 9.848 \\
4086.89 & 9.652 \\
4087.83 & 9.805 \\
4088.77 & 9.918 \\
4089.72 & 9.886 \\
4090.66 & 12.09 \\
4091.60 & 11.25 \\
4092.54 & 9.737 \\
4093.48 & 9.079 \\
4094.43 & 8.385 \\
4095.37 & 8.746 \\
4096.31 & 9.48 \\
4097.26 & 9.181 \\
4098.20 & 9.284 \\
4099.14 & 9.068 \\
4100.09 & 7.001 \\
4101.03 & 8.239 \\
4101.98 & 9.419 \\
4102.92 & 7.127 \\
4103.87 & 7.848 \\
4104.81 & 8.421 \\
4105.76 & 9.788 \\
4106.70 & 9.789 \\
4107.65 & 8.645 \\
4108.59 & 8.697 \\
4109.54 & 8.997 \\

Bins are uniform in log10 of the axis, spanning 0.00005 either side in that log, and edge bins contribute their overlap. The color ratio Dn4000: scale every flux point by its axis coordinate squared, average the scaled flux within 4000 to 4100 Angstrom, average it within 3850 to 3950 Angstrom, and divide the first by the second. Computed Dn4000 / 1.94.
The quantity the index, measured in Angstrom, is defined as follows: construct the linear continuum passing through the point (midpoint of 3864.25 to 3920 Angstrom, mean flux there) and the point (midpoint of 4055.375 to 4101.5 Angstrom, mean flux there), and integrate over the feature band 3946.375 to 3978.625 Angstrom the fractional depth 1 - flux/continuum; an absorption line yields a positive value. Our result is 5.8 Angstrom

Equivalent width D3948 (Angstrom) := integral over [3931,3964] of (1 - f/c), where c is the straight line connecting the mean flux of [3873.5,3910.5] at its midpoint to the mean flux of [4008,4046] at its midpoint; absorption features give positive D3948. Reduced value 9.6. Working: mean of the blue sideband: 5.69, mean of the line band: 5.42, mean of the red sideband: 10.3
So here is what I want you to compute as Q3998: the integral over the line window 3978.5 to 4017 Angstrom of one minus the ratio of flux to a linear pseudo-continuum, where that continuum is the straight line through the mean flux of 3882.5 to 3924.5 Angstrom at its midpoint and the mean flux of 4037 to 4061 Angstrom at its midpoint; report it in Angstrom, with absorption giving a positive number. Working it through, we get -4.3 Angstrom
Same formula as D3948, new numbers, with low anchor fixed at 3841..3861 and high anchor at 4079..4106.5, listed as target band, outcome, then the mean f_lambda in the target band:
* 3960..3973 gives 5.4 Angstrom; 4.06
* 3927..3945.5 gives 6.9 Angstrom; 3.99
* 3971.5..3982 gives 0.8 Angstrom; 6.65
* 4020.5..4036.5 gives -4.5 Angstrom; 10.5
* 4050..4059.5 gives -0.4 Angstrom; 9.12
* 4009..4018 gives -2.3 Angstrom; 10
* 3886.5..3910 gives -2.7 Angstrom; 6.24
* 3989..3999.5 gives -3.0 Angstrom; 9.73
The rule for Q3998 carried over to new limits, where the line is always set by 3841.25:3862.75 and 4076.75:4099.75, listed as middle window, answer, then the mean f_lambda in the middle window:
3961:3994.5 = 3.51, 6.67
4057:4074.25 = 1.36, 8.58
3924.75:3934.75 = 4.10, 3.73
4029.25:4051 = -1.27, 9.25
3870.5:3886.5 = 1.52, 4.72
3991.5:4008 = -2.52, 9.06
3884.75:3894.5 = 0.20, 5.35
